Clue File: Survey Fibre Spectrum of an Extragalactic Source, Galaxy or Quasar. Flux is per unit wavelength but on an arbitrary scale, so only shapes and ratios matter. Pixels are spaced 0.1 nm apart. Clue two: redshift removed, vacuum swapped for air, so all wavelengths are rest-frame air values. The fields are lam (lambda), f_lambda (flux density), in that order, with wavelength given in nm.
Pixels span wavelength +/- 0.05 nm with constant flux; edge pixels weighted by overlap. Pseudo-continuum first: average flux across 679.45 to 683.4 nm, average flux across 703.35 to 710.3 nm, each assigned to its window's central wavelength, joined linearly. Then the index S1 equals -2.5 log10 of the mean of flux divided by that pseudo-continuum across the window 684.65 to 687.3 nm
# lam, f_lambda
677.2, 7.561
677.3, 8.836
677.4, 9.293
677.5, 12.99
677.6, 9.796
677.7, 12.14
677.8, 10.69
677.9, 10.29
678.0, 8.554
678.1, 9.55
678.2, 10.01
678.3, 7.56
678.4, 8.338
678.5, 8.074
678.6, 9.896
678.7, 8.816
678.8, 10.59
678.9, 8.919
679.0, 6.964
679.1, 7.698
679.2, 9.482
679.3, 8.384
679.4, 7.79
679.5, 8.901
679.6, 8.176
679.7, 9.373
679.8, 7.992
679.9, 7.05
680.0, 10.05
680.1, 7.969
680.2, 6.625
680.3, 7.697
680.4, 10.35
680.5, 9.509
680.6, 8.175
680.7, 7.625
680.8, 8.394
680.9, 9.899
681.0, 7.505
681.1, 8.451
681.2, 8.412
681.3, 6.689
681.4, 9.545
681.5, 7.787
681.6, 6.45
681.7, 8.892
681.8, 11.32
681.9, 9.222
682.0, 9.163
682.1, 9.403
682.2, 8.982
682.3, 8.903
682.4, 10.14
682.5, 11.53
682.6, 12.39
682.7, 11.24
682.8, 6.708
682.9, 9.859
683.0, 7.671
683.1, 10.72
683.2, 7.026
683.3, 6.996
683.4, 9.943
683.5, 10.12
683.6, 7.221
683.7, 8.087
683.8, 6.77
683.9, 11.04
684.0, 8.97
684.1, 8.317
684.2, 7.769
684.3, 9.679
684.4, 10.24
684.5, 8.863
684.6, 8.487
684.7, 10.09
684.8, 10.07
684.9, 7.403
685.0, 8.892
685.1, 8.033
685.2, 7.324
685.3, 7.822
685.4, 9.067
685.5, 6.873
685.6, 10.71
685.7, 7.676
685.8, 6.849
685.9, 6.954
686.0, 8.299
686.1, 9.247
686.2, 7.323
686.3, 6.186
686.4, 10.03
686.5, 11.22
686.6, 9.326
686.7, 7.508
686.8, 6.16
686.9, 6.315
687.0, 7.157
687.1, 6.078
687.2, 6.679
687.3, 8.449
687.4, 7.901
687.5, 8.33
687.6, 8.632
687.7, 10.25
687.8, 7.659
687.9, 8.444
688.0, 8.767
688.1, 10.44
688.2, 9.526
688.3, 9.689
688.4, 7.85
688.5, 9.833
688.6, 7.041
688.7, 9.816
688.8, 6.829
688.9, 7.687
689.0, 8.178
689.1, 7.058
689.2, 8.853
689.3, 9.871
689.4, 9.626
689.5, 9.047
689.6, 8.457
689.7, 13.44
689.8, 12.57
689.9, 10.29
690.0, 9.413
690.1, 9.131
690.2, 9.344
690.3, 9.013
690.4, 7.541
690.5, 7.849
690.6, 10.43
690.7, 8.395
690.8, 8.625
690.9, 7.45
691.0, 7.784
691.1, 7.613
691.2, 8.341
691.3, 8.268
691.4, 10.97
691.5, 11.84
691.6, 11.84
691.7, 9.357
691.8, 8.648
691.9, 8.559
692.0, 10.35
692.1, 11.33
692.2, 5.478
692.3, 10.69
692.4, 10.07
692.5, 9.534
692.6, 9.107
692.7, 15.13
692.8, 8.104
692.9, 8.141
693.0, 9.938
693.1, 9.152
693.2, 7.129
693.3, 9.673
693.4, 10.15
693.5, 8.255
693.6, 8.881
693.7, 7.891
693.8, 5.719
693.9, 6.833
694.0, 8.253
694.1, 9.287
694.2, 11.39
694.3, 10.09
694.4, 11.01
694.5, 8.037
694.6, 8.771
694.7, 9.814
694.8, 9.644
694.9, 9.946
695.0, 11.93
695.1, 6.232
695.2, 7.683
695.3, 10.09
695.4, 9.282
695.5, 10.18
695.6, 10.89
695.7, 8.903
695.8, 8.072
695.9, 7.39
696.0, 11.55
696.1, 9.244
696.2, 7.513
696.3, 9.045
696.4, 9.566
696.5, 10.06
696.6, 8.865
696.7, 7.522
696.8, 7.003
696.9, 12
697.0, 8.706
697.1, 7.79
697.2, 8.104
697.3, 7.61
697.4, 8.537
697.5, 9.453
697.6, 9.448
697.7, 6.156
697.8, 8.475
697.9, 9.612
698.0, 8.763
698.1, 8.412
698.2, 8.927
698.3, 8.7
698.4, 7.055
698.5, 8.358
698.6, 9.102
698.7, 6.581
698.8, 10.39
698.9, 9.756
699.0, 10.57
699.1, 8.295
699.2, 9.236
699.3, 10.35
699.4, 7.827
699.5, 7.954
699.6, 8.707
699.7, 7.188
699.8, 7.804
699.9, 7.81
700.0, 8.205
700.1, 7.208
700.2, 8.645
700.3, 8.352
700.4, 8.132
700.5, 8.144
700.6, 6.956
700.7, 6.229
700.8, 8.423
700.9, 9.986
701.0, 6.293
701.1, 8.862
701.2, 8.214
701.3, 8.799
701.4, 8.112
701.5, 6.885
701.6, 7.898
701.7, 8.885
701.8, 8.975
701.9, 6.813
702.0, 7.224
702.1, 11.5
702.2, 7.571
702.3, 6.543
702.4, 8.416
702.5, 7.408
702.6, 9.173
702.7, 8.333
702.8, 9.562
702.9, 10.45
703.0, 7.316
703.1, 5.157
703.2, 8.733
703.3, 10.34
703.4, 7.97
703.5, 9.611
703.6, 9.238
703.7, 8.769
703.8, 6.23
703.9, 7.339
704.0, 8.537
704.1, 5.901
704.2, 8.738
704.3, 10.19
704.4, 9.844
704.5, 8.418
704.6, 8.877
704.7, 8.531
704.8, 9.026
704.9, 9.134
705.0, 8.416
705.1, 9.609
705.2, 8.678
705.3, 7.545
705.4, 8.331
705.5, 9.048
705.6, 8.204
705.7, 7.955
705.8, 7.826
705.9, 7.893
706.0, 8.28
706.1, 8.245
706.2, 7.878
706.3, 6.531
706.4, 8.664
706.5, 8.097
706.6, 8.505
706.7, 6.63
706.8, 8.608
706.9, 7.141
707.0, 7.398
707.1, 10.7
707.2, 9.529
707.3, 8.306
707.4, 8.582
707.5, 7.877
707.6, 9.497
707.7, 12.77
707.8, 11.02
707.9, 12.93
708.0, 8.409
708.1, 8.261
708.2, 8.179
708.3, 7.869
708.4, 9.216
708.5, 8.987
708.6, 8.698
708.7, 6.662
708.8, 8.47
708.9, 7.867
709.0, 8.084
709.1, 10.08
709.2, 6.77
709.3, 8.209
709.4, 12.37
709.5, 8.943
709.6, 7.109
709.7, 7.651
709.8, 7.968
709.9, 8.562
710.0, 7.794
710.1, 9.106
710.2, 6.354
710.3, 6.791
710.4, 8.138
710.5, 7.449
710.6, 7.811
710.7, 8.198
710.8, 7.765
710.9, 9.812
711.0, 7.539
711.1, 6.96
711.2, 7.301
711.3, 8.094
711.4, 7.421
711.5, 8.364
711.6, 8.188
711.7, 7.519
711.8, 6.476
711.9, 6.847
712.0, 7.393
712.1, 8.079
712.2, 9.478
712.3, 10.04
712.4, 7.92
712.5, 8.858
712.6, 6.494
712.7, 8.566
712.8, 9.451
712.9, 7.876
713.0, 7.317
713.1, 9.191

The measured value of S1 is 0.090 mag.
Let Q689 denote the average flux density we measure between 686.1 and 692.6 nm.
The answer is 8.85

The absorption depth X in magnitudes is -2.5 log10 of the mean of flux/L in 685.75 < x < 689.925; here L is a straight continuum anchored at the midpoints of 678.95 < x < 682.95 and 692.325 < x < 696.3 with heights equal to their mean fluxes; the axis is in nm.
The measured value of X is 0.055 mag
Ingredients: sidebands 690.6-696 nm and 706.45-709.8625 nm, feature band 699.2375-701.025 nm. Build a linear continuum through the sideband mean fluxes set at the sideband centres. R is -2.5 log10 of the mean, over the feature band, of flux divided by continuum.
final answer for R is 0.121 mag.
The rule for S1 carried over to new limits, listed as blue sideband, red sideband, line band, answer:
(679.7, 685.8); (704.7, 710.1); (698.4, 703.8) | 0.038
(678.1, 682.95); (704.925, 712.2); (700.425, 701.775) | 0.060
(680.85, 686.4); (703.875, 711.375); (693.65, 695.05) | -0.072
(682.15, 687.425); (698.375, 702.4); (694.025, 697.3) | -0.106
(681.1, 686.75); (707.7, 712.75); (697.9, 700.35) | -0.003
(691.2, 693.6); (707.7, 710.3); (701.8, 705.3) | 0.065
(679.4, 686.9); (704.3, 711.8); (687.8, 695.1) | -0.075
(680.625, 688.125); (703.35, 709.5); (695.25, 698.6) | -0.029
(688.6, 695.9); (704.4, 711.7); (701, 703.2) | 0.070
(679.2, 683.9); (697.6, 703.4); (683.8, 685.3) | -0.018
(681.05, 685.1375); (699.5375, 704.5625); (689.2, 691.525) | -0.078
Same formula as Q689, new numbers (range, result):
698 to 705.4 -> 8.38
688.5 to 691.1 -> 8.94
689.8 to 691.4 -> 8.83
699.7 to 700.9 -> 7.87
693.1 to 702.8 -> 8.61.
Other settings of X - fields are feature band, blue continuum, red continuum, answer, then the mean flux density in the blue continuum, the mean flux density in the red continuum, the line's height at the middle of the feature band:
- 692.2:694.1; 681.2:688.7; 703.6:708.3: -0.04 mag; 8.63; 8.59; 8.61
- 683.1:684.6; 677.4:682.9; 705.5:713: 0.03 mag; 9.03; 8.32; 8.94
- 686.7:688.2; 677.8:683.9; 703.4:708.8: 0.10 mag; 8.8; 8.58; 8.74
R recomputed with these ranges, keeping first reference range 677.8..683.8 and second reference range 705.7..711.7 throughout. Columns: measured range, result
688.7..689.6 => 0.02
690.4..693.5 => -0.08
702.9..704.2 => 0.05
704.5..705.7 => -0.03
